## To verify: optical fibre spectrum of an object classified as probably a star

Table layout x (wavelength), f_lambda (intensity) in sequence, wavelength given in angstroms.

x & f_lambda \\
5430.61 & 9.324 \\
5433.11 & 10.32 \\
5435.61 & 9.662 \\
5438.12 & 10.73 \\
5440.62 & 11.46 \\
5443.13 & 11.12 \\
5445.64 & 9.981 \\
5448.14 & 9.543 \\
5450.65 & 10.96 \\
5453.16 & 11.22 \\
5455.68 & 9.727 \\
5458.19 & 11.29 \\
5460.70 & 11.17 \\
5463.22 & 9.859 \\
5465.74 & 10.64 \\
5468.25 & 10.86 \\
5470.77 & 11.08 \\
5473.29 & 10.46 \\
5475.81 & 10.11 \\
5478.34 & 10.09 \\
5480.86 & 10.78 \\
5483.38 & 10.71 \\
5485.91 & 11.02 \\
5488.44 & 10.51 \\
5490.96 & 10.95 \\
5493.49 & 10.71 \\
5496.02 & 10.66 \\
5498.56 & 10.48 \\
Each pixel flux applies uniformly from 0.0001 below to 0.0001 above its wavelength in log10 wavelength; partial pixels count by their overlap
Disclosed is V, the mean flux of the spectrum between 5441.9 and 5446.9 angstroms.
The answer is 10.6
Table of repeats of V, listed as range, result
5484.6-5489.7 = 10.8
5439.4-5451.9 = 10.6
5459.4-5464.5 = 10.5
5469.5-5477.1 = 10.5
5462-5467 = 10.3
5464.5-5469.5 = 10.8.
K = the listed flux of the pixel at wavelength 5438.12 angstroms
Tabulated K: 10.73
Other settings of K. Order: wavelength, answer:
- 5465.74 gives 10.64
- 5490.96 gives 10.95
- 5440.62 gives 11.46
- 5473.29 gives 10.46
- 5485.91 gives 11.02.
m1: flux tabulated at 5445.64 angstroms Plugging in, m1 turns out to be 9.981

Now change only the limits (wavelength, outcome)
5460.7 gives 11.17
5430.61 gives 9.324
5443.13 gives 11.12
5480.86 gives 10.78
